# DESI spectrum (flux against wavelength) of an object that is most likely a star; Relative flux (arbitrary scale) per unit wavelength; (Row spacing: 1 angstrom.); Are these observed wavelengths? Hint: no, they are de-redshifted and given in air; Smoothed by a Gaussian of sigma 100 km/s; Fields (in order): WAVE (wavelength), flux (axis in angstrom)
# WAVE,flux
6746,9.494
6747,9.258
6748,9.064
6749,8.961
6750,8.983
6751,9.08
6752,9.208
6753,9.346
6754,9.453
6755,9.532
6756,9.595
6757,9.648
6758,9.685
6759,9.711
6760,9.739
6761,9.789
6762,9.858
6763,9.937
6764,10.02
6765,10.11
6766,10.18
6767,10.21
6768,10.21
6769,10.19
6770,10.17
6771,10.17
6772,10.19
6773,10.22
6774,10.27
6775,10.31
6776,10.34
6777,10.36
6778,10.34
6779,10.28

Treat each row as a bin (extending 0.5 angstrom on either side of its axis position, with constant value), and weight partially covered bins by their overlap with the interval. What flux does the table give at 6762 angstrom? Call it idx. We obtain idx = 9.858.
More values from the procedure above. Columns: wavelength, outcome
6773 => 10.22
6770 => 10.17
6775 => 10.31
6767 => 10.21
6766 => 10.18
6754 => 9.453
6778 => 10.34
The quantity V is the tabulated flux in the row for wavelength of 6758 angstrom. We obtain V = 9.685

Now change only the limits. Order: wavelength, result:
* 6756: 9.595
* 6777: 10.36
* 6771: 10.17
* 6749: 8.961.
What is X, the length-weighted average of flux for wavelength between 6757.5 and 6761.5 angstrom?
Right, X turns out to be 9.73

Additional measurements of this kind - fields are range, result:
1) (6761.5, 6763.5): 9.9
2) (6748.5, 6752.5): 9.06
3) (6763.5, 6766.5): 10.1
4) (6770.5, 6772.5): 10.2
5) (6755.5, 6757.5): 9.62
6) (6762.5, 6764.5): 9.98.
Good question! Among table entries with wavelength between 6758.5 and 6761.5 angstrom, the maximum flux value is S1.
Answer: 9.789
